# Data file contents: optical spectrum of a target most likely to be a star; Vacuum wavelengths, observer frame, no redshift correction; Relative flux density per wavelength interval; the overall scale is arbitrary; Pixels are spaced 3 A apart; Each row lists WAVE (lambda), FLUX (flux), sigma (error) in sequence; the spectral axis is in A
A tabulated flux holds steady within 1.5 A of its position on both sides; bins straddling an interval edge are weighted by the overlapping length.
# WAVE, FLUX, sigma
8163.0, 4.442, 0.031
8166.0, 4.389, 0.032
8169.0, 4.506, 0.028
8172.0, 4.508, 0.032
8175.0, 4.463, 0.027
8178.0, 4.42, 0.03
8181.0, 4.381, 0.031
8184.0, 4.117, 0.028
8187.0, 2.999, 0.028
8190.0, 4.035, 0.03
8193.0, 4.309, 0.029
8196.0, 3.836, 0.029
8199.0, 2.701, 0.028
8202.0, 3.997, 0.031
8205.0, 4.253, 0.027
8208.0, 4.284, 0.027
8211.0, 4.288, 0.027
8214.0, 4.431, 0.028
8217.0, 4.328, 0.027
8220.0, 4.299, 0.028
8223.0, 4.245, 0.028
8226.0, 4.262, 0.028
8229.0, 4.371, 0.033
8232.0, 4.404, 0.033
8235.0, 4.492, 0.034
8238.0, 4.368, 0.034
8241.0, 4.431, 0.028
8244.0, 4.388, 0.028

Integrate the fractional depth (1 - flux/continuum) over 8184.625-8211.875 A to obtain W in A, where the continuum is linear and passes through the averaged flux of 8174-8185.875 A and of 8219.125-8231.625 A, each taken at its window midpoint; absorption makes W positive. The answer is 2.8 A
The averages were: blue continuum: 4.3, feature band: 3.85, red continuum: 4.3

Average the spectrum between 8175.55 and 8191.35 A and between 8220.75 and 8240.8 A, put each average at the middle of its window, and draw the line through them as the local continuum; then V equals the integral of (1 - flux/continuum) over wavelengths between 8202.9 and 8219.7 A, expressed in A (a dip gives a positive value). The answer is -0.3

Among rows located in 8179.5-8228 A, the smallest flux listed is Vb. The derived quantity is 2.701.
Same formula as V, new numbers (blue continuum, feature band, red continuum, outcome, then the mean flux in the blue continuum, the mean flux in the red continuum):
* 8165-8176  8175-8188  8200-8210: 0.9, 4.47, 4.11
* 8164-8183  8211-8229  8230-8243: 0.4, 4.44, 4.42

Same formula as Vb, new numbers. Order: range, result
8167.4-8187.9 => 2.999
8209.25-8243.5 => 4.245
